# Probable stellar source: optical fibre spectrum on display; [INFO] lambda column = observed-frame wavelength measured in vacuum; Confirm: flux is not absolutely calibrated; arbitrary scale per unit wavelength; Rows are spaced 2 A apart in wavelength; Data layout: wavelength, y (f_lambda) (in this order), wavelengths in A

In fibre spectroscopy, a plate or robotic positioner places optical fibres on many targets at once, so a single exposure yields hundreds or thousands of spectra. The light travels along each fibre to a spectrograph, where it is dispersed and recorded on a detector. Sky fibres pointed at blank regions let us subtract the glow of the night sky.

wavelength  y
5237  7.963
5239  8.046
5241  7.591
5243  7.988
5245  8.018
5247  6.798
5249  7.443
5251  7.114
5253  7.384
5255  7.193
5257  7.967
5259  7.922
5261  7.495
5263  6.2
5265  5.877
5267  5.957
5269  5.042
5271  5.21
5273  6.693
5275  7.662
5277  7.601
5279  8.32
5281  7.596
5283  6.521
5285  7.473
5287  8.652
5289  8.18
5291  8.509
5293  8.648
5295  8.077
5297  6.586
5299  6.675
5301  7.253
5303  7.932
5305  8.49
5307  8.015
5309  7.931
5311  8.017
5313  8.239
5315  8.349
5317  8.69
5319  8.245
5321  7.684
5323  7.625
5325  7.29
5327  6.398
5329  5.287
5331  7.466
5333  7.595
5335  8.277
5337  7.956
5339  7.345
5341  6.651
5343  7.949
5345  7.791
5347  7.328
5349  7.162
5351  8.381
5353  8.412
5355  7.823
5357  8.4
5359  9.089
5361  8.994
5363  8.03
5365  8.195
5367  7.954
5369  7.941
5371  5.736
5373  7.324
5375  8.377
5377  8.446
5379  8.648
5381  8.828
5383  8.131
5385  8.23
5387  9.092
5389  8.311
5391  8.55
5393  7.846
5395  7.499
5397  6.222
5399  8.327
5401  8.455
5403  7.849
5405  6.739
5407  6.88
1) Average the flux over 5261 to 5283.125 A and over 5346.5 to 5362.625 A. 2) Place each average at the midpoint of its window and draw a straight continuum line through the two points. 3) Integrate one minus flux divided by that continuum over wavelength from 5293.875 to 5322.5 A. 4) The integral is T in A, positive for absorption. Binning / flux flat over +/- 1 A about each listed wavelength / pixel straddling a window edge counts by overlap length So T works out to -2.1 A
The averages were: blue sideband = 6.65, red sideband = 8.22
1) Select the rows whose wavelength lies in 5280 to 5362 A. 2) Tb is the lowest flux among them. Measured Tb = 5.287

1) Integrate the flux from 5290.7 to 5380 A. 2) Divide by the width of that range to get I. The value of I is 7.8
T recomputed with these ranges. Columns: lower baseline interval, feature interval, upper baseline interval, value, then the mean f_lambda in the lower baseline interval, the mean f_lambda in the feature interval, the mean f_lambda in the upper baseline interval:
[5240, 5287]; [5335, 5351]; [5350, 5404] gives 0.52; 7.12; 7.56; 8.11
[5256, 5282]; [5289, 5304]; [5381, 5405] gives -1.19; 6.89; 7.7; 8.02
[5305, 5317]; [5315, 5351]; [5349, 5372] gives 2.75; 8.19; 7.51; 8.05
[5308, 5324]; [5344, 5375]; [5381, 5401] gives 0.66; 8.1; 7.92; 8.08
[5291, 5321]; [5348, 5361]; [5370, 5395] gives -0.36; 7.95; 8.27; 8.1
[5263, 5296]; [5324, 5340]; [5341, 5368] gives 1.25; 7.22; 7.2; 8.06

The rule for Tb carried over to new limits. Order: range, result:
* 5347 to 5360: 7.162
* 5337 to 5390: 5.736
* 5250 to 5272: 5.042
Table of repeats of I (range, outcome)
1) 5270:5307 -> 7.57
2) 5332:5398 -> 7.95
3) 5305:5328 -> 7.89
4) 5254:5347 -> 7.45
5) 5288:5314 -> 7.89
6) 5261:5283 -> 6.65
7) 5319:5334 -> 7.13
